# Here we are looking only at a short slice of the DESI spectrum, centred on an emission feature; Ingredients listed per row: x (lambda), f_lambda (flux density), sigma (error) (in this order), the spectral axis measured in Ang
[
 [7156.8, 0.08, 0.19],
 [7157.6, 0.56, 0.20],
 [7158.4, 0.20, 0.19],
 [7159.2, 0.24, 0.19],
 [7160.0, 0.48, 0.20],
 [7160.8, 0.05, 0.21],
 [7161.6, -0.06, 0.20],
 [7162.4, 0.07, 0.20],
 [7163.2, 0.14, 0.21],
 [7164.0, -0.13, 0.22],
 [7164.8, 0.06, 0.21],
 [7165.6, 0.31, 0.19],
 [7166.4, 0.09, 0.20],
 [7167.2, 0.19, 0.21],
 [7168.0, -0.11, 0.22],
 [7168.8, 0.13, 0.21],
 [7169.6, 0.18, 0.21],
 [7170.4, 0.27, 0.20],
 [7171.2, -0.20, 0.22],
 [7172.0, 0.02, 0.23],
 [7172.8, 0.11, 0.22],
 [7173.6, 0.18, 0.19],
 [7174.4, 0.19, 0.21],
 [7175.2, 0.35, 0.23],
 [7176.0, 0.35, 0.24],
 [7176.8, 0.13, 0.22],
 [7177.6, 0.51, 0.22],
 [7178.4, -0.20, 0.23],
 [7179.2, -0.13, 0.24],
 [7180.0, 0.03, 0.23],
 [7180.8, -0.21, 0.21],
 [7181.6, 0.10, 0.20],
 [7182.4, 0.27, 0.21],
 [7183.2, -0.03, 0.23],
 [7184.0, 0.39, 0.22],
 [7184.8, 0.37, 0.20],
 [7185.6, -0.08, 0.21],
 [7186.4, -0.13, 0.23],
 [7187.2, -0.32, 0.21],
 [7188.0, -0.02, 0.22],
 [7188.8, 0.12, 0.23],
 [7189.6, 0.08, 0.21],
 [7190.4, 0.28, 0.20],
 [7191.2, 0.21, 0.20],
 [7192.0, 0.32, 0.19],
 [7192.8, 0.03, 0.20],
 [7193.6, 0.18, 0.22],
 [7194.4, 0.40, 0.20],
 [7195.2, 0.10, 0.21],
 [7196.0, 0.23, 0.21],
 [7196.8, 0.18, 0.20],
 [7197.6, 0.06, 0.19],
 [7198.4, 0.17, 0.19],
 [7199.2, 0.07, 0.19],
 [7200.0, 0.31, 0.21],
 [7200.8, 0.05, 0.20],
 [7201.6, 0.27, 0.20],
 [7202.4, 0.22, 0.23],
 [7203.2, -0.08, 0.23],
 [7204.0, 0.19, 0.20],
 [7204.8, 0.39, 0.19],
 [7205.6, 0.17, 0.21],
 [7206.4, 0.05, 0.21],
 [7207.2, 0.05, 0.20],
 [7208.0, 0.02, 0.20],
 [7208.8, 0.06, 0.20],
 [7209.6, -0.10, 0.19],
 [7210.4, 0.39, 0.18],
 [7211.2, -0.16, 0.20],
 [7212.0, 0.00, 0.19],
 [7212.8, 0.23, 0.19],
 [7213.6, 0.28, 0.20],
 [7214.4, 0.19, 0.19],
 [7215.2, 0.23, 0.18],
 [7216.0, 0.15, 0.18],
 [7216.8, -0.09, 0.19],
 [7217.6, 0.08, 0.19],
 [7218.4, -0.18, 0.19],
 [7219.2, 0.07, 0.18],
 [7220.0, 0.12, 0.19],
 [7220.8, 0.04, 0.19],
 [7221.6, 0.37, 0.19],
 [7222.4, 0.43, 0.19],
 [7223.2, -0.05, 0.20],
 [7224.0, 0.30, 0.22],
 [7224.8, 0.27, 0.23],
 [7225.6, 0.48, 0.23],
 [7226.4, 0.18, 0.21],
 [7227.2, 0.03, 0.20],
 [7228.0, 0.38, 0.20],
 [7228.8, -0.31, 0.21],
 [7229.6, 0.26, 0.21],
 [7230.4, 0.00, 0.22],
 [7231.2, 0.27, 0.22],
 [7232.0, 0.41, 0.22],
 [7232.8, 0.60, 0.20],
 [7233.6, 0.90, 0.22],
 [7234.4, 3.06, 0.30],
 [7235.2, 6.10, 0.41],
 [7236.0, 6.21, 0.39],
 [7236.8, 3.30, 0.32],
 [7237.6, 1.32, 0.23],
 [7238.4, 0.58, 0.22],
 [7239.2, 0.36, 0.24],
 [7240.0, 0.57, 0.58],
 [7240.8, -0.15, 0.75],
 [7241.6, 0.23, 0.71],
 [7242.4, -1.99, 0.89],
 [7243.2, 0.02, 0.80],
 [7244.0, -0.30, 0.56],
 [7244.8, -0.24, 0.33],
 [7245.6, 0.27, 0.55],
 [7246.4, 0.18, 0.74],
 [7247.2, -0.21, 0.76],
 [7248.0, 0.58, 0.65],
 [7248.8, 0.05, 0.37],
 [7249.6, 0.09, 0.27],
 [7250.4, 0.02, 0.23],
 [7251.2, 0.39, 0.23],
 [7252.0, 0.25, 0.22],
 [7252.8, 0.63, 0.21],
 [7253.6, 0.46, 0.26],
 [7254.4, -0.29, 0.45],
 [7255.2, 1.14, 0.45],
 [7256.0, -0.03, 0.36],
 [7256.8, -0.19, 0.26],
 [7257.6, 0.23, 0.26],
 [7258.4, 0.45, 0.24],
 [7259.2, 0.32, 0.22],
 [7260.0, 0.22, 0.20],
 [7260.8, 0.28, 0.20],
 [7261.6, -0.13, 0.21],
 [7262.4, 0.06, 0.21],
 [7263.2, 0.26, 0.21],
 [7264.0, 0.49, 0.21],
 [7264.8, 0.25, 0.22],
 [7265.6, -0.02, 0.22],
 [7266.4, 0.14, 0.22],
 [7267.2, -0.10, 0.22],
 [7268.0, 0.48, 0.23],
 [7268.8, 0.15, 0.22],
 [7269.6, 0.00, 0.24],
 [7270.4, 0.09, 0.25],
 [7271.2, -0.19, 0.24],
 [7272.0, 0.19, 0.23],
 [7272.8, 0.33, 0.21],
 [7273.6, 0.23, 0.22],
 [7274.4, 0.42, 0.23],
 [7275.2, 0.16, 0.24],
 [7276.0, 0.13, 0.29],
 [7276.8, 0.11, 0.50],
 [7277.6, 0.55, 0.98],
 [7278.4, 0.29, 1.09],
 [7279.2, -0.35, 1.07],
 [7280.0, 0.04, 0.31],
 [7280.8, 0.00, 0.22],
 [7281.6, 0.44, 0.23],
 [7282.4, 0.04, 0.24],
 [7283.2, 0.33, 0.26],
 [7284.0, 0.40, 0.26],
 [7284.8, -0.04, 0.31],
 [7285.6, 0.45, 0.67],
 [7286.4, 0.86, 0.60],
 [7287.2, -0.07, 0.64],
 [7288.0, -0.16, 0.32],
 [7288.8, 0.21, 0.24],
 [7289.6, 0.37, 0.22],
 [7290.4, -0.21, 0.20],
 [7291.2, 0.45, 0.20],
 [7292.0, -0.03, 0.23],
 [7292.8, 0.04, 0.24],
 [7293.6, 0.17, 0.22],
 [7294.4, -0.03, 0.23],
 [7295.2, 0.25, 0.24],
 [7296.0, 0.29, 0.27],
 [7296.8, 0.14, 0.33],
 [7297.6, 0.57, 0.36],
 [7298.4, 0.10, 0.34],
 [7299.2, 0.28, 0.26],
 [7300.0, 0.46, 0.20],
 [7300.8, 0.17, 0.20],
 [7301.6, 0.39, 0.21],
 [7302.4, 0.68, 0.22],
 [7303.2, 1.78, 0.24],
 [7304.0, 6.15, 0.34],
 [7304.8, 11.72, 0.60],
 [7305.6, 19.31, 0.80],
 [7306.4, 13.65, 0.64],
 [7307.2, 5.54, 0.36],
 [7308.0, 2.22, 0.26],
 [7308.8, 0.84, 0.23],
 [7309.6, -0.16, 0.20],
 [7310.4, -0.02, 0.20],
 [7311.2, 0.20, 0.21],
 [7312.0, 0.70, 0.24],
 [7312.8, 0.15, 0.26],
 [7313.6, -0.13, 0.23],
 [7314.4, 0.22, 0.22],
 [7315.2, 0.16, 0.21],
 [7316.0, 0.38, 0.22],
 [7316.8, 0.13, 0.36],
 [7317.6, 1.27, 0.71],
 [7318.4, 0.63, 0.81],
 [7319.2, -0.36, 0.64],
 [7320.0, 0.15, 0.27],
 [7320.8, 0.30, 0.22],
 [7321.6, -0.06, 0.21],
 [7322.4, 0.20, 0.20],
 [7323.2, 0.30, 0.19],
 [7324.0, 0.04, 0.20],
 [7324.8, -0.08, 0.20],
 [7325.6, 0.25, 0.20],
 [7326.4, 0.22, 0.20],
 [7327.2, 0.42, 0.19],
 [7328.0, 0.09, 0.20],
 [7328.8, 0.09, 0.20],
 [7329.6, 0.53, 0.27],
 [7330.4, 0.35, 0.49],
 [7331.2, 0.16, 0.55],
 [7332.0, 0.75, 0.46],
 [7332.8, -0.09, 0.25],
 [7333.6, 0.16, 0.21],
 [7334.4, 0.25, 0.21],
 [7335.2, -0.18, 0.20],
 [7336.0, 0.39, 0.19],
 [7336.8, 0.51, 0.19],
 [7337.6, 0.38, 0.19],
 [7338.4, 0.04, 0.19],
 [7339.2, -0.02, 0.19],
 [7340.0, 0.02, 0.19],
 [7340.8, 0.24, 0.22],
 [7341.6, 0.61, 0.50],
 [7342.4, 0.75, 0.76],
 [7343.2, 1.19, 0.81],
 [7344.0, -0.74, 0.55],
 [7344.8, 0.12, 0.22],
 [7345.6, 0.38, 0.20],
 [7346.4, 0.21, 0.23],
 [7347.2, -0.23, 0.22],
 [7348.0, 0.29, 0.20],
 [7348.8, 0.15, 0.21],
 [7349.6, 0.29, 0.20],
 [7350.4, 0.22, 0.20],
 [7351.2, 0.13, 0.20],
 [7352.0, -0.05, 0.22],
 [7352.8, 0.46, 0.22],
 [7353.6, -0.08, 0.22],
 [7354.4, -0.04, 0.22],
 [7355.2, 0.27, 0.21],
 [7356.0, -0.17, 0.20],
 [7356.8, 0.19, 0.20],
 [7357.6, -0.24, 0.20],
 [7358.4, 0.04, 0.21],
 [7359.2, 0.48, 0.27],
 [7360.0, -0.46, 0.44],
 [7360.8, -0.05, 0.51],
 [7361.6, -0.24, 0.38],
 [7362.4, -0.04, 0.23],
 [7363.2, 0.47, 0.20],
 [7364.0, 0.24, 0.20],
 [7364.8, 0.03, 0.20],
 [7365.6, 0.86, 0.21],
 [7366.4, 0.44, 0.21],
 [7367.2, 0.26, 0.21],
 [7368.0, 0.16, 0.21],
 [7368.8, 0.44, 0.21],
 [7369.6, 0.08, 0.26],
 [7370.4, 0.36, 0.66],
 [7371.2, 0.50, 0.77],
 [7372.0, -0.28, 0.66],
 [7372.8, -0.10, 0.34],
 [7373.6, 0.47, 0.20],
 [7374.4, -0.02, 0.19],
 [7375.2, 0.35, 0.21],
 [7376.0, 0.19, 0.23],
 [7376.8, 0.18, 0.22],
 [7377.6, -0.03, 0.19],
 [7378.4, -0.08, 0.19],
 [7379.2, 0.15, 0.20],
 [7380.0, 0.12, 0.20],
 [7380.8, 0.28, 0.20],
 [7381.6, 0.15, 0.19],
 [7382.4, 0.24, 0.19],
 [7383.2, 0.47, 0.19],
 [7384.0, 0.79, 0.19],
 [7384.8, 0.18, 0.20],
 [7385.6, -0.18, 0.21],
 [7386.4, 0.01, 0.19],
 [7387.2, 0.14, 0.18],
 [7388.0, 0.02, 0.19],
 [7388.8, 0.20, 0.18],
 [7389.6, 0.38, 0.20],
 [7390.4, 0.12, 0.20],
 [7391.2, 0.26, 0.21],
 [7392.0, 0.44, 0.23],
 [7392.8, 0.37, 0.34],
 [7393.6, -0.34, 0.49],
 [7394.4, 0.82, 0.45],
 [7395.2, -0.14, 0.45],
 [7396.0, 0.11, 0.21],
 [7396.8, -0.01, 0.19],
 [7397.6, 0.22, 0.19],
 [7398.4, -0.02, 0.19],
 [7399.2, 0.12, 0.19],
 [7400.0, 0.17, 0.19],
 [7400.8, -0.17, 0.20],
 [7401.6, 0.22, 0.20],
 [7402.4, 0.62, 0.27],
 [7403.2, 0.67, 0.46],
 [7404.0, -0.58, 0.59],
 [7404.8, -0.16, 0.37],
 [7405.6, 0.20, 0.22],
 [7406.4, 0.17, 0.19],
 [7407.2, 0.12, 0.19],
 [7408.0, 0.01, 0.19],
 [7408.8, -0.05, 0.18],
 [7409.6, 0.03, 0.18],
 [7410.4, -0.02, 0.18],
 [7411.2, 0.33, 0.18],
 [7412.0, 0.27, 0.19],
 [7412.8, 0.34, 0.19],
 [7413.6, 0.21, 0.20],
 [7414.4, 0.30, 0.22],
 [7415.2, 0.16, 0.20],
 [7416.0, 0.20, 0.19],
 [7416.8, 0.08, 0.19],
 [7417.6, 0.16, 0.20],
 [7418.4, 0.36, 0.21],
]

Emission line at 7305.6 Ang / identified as [O III] 5007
